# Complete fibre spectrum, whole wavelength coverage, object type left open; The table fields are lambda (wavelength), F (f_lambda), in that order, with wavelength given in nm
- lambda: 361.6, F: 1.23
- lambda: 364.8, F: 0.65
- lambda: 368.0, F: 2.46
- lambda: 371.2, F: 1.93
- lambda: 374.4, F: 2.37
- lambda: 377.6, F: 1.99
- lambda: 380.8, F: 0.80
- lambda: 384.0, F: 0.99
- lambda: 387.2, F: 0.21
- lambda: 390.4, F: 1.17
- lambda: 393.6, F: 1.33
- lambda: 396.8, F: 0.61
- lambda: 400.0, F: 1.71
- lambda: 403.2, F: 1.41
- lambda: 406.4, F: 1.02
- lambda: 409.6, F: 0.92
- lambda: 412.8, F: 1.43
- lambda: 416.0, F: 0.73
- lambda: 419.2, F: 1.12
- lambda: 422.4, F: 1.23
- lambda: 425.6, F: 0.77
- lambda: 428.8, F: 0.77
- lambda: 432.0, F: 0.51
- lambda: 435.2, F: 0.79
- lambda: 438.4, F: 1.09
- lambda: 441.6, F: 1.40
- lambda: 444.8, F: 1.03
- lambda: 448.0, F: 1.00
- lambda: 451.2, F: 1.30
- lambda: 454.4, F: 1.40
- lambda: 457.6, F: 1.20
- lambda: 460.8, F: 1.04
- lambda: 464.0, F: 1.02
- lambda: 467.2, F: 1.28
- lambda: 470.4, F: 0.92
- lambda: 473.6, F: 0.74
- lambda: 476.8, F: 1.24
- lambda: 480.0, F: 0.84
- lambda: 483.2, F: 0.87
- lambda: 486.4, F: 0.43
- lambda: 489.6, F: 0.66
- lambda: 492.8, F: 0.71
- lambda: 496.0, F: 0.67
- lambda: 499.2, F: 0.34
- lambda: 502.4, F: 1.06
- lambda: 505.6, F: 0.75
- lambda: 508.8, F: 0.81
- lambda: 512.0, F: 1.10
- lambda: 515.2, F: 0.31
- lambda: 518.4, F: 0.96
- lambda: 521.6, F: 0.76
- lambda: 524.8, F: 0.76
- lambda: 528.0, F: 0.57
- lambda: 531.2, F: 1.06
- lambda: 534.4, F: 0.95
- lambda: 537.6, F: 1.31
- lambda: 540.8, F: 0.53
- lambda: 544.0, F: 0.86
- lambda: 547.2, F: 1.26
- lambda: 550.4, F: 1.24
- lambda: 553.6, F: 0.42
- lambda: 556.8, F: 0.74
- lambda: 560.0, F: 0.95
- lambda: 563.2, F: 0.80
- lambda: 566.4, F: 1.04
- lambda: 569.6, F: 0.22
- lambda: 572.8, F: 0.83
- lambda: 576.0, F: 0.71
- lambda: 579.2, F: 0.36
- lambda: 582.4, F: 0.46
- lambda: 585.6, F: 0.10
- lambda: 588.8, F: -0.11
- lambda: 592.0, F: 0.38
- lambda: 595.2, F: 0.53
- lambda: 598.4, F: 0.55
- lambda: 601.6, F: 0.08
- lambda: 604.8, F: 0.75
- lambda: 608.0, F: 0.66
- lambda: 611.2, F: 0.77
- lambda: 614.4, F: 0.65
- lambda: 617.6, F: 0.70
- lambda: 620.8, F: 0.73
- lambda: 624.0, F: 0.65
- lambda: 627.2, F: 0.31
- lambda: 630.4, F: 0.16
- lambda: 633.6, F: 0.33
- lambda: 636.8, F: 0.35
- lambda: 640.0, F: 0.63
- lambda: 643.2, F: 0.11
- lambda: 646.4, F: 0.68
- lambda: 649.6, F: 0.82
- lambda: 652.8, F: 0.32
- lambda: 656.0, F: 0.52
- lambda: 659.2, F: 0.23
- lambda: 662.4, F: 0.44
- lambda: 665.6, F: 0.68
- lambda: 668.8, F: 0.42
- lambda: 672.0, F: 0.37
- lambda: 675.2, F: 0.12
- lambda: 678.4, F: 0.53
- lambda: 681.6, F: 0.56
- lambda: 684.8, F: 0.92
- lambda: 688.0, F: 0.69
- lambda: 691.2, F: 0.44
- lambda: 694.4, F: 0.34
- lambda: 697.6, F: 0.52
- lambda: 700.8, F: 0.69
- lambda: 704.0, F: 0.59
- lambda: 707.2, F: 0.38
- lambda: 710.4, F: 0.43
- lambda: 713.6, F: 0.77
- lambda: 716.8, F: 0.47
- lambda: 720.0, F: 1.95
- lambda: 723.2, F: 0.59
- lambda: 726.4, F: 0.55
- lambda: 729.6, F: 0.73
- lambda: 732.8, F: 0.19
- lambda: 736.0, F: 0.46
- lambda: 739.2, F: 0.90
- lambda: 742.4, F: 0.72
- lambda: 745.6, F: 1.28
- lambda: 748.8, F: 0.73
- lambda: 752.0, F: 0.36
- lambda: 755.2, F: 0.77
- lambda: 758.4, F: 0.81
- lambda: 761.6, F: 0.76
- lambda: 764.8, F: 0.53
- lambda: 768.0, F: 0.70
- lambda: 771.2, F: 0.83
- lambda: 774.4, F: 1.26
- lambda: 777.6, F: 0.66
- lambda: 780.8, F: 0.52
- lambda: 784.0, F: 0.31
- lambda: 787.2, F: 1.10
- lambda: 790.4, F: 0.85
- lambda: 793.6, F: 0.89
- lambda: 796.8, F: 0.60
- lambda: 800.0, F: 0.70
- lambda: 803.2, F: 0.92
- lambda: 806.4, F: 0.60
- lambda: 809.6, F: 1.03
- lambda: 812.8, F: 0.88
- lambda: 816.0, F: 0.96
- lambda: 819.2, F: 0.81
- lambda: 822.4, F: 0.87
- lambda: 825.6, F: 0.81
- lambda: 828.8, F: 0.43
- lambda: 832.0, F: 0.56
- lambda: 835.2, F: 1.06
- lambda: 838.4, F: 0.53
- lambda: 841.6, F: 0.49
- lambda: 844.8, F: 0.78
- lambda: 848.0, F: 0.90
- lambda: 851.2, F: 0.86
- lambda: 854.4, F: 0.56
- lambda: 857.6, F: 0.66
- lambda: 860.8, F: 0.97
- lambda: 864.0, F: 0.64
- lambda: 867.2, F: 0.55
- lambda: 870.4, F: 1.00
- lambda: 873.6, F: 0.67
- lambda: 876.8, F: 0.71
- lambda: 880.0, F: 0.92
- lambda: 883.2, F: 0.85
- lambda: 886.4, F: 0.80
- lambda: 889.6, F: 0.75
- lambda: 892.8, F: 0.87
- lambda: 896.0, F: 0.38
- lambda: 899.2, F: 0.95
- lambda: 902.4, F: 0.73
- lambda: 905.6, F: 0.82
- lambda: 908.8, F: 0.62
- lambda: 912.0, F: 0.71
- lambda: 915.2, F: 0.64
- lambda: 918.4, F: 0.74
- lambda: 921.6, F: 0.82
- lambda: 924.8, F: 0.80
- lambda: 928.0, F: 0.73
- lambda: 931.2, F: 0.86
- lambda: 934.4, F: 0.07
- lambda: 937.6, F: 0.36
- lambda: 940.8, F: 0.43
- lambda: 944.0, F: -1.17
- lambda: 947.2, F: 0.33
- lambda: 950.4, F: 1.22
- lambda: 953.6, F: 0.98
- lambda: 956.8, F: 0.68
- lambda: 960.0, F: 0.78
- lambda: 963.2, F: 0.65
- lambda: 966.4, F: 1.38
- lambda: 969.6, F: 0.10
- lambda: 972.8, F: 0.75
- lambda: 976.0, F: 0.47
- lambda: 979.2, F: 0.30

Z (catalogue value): 0.93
